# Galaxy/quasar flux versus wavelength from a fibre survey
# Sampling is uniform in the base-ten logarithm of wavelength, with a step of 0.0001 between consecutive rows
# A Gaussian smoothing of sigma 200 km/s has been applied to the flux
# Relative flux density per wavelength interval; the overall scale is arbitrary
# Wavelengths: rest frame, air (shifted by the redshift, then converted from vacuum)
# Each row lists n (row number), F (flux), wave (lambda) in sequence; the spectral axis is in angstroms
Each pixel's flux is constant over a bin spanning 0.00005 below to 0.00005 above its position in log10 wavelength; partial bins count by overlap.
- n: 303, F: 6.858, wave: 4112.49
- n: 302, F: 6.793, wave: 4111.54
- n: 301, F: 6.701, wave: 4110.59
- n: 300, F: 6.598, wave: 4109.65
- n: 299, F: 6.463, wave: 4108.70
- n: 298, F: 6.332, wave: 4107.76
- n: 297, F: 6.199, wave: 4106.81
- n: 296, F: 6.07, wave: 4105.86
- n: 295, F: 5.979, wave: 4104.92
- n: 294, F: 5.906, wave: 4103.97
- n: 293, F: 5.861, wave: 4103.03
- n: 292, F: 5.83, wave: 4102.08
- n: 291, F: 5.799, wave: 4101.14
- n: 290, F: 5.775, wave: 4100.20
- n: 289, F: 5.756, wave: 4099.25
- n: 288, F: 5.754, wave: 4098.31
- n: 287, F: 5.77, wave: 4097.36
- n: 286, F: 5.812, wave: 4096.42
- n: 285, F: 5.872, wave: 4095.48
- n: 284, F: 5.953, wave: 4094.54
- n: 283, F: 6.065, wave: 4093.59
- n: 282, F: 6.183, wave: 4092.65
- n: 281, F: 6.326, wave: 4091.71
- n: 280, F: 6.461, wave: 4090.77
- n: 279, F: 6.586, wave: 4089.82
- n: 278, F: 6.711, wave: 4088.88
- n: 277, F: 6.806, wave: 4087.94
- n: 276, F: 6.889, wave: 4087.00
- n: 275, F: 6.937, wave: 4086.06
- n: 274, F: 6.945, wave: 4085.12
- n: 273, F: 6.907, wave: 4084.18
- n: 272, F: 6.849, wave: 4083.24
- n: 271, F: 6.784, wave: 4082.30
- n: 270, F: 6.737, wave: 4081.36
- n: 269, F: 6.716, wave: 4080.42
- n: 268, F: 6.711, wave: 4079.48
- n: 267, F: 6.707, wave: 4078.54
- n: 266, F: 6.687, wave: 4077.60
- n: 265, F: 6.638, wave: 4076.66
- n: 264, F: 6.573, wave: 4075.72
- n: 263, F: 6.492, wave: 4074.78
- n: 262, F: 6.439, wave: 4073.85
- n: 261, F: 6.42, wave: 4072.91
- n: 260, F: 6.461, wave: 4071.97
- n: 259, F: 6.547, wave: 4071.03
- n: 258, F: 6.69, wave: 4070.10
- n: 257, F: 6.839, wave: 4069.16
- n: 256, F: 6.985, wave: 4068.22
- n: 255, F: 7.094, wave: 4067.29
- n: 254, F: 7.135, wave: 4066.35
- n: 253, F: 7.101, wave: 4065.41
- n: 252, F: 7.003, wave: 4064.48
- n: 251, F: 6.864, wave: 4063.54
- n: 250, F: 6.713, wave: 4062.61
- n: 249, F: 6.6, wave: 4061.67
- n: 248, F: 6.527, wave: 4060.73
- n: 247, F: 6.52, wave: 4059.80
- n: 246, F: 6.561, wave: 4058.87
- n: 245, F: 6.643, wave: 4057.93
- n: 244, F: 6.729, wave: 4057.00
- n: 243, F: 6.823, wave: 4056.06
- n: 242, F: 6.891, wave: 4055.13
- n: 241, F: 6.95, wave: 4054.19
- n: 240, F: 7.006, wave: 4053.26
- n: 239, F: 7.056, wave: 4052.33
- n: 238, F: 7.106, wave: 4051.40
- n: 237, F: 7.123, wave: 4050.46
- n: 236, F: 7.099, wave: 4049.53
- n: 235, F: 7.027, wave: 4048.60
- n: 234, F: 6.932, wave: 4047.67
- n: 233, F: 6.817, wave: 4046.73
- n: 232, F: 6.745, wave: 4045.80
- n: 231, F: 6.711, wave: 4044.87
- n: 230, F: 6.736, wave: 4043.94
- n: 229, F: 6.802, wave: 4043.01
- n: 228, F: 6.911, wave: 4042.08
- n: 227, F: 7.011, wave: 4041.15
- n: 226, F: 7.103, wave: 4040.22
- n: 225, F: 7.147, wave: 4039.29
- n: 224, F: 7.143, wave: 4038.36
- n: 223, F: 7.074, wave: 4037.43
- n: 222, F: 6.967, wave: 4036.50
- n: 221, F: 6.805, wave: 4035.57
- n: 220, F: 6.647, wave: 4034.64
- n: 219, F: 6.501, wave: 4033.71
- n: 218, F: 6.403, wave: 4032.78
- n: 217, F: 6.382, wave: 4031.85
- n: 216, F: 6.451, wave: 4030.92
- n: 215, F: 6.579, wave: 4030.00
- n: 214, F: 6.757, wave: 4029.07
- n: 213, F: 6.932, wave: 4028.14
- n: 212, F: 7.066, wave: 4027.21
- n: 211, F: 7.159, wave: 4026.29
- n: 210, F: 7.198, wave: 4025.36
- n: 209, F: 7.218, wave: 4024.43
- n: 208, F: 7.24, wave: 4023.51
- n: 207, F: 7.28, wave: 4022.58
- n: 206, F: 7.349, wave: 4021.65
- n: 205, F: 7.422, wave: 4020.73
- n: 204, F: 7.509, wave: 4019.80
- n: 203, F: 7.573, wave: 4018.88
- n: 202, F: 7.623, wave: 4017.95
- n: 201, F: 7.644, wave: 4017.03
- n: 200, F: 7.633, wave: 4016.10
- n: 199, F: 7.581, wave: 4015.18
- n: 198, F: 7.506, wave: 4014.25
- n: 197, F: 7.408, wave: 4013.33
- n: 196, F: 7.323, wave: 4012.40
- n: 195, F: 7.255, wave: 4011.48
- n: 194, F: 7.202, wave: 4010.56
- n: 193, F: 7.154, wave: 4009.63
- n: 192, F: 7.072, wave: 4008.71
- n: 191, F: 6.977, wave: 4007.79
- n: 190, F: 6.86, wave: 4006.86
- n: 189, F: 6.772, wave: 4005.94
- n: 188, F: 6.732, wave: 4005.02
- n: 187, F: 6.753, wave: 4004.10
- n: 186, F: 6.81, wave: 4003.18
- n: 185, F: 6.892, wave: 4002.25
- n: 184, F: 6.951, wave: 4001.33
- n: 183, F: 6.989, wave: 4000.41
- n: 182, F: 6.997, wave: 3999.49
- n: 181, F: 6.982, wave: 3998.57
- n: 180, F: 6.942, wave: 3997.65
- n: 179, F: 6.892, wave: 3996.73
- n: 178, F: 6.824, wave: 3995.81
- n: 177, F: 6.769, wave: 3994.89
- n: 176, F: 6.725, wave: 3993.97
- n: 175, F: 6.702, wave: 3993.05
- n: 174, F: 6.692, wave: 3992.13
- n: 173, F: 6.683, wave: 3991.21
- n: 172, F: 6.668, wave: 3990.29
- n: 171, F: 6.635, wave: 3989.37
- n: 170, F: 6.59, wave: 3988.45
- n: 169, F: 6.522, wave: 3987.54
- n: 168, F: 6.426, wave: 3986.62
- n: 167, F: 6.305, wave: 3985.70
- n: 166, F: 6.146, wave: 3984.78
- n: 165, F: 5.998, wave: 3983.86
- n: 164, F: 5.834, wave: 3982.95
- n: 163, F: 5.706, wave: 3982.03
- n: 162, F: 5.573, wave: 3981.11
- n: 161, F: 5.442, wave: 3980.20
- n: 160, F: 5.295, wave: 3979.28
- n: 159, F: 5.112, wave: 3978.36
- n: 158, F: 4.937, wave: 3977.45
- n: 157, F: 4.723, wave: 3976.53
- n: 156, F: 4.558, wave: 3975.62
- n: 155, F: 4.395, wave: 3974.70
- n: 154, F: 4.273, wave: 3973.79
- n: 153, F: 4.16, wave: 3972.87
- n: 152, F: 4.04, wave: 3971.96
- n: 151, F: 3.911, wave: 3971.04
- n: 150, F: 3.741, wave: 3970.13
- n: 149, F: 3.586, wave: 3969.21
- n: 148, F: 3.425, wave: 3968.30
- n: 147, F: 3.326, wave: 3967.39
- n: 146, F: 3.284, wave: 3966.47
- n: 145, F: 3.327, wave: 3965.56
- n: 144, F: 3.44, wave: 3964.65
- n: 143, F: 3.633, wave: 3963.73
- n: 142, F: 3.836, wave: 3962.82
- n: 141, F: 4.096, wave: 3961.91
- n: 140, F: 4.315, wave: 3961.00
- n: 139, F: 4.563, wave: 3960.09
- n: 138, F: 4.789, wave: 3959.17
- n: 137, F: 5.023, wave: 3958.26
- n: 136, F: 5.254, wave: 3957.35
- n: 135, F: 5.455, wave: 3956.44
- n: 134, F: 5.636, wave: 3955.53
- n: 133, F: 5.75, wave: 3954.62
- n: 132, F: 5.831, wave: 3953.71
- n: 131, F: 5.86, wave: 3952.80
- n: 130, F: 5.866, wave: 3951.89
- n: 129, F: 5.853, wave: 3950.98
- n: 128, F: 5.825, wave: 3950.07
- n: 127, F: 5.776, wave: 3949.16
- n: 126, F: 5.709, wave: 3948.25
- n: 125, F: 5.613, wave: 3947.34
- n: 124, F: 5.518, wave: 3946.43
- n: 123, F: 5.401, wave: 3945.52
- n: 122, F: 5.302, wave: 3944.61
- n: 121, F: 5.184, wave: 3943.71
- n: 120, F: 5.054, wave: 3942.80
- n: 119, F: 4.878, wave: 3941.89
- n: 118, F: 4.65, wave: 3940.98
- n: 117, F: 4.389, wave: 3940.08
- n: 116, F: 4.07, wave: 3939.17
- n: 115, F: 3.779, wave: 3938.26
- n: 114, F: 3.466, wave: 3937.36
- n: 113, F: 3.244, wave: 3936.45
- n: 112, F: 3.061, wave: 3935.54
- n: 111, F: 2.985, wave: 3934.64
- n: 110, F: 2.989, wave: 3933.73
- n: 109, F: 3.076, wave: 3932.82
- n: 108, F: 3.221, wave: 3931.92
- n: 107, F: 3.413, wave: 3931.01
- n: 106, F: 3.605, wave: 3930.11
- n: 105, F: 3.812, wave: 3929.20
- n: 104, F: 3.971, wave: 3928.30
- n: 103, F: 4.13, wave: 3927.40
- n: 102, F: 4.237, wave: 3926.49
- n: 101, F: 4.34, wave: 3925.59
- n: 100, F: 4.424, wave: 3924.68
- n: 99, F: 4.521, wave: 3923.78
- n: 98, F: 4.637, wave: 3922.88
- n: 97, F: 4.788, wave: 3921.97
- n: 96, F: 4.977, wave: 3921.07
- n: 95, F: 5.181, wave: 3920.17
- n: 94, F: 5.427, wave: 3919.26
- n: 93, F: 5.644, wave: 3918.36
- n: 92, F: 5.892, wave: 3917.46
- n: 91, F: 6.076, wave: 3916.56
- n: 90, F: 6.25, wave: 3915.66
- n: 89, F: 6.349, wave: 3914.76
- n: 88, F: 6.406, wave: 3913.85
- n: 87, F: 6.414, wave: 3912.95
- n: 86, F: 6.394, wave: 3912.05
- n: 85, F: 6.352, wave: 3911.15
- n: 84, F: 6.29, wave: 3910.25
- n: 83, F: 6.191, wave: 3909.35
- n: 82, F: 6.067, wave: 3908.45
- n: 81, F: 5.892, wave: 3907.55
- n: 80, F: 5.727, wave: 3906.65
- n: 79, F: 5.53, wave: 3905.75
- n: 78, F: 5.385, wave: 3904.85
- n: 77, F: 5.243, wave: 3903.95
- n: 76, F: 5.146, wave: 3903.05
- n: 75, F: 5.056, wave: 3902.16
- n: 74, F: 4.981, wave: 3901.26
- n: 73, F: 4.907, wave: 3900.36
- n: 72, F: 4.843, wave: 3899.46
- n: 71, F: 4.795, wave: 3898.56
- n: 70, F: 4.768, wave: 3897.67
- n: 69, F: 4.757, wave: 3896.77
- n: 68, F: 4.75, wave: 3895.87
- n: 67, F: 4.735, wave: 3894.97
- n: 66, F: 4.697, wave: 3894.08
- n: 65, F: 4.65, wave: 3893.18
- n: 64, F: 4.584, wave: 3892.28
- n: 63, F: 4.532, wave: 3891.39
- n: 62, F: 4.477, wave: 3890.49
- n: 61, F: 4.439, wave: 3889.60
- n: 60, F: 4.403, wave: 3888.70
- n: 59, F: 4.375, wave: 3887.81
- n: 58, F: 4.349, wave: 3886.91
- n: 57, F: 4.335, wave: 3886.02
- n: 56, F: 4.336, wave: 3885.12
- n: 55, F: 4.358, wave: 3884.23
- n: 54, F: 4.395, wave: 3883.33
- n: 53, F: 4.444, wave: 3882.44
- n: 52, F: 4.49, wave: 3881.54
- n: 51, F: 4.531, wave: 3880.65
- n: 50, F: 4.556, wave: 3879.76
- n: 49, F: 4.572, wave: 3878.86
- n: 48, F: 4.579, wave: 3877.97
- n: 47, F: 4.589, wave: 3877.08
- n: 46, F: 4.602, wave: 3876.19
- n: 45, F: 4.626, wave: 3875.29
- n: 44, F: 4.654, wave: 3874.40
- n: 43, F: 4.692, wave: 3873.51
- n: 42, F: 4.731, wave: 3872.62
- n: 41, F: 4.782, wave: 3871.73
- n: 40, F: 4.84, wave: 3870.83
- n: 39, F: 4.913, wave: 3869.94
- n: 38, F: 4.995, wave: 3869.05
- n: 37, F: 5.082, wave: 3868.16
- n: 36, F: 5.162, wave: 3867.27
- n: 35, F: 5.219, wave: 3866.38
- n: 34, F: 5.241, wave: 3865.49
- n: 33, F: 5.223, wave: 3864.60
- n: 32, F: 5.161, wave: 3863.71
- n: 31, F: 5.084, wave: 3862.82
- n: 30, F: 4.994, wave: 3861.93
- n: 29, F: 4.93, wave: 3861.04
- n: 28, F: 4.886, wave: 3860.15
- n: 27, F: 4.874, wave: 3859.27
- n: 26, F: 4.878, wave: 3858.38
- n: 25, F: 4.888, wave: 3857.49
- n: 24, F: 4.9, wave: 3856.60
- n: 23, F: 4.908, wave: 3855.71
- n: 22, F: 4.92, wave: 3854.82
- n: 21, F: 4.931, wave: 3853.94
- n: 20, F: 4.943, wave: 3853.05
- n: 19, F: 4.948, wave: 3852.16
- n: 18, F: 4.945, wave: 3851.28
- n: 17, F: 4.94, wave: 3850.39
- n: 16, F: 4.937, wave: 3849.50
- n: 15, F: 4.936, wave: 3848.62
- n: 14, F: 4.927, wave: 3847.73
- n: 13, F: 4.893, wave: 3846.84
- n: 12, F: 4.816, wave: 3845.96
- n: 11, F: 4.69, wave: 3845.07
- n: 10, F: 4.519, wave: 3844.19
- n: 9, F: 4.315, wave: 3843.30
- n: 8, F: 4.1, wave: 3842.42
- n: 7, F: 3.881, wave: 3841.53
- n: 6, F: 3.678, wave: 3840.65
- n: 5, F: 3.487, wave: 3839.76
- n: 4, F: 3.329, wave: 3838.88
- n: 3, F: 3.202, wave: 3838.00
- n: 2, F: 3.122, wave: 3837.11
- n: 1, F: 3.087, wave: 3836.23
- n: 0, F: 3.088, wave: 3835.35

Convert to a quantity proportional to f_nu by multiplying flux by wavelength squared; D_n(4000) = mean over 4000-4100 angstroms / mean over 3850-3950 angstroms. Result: 1.52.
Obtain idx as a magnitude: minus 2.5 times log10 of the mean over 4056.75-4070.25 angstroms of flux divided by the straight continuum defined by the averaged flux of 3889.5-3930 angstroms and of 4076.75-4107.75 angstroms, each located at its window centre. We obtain -0.11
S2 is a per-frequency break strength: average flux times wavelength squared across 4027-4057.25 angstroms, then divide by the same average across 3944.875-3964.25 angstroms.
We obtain 1.4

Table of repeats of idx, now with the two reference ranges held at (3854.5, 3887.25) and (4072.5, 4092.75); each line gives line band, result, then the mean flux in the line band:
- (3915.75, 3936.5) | 0.22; 4.3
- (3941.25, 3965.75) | 0.09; 5.08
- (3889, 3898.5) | 0.08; 4.64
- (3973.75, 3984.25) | 0.11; 5.19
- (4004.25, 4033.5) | -0.17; 7.13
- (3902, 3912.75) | -0.14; 5.81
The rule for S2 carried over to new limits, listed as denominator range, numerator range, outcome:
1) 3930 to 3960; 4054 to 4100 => 1.49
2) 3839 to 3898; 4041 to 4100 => 1.57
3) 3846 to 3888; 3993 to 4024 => 1.60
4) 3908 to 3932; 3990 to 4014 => 1.40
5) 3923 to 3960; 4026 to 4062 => 1.55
